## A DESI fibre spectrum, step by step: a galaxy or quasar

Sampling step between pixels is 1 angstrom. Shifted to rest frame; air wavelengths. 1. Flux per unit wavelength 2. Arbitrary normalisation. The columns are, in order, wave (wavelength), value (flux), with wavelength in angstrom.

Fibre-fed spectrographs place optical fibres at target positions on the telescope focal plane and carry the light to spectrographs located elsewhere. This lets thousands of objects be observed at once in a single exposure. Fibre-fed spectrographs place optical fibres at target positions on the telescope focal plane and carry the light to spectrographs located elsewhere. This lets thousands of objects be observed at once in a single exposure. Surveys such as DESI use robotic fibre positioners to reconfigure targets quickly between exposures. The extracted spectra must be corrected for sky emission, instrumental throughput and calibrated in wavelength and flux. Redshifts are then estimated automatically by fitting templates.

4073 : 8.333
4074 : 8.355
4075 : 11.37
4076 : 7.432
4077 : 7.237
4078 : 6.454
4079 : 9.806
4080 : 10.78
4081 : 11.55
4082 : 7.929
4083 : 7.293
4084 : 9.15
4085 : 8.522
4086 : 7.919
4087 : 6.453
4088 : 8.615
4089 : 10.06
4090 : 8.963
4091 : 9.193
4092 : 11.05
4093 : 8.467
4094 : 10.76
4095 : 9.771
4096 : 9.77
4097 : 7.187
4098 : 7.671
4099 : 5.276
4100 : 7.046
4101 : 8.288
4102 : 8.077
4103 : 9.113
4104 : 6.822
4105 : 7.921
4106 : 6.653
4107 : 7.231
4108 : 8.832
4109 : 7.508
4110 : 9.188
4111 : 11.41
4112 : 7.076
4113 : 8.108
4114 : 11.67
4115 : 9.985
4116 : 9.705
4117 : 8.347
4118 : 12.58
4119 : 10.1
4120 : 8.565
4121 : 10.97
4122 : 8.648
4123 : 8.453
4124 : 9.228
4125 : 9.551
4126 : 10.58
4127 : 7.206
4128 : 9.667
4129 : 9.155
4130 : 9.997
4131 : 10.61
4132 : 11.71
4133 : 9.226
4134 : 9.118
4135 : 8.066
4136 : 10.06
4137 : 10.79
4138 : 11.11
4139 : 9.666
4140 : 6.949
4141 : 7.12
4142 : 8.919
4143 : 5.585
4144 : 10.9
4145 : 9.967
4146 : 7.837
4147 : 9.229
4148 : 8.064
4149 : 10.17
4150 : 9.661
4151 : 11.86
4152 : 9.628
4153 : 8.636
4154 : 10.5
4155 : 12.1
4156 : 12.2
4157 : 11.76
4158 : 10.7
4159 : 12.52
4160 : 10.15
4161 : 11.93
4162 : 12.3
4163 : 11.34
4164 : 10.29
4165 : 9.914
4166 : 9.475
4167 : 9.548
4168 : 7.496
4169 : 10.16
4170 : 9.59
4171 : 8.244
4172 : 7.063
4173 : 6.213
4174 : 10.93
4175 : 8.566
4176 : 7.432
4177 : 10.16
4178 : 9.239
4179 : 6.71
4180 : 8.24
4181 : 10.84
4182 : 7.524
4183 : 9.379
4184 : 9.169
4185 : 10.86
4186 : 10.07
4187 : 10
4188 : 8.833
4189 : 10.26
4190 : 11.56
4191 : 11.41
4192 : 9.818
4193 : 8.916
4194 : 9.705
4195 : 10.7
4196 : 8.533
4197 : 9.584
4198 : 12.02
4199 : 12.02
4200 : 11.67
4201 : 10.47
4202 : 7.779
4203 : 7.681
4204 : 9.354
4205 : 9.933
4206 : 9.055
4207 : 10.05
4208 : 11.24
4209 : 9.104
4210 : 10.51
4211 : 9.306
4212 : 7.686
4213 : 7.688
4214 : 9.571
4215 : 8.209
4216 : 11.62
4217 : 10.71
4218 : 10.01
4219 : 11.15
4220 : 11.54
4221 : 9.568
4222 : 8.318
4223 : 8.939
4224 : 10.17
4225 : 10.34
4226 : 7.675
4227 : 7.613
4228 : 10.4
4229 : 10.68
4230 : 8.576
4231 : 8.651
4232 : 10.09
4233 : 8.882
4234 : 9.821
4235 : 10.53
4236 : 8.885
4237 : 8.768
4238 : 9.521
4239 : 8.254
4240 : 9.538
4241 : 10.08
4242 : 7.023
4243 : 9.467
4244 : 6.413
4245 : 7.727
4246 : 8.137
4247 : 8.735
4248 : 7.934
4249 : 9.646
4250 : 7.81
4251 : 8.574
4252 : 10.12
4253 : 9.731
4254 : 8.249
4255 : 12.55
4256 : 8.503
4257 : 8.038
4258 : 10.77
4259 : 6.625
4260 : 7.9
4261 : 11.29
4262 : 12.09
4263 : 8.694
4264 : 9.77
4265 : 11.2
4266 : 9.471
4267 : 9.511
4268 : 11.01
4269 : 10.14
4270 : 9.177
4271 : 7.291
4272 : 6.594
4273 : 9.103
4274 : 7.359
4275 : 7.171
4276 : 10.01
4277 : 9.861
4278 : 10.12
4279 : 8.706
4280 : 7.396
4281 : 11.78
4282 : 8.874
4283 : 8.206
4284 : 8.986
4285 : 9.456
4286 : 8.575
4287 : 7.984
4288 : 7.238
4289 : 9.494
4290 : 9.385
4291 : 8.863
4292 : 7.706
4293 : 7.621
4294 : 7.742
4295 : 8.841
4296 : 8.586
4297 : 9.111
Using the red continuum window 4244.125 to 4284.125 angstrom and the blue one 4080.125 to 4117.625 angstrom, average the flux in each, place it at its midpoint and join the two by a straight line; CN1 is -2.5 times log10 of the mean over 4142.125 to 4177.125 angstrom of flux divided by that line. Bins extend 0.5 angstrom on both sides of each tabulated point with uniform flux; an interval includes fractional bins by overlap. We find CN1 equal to -0.111 mag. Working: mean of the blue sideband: 8.65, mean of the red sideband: 9.1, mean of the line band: 9.76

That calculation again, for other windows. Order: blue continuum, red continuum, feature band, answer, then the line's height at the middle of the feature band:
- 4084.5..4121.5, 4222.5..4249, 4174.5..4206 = -0.08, 8.9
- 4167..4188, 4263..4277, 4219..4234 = -0.05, 9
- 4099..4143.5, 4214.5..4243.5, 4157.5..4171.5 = -0.12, 9.18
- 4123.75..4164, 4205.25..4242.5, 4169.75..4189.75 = 0.08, 9.7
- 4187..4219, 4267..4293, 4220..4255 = 0.04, 9.39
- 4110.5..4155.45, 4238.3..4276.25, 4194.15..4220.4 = -0.08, 9.2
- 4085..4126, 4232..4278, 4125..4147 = -0.05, 8.88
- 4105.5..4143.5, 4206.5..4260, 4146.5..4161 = -0.15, 9.2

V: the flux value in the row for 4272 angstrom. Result 6.594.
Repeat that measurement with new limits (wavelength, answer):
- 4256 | 8.503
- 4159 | 12.52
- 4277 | 9.861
